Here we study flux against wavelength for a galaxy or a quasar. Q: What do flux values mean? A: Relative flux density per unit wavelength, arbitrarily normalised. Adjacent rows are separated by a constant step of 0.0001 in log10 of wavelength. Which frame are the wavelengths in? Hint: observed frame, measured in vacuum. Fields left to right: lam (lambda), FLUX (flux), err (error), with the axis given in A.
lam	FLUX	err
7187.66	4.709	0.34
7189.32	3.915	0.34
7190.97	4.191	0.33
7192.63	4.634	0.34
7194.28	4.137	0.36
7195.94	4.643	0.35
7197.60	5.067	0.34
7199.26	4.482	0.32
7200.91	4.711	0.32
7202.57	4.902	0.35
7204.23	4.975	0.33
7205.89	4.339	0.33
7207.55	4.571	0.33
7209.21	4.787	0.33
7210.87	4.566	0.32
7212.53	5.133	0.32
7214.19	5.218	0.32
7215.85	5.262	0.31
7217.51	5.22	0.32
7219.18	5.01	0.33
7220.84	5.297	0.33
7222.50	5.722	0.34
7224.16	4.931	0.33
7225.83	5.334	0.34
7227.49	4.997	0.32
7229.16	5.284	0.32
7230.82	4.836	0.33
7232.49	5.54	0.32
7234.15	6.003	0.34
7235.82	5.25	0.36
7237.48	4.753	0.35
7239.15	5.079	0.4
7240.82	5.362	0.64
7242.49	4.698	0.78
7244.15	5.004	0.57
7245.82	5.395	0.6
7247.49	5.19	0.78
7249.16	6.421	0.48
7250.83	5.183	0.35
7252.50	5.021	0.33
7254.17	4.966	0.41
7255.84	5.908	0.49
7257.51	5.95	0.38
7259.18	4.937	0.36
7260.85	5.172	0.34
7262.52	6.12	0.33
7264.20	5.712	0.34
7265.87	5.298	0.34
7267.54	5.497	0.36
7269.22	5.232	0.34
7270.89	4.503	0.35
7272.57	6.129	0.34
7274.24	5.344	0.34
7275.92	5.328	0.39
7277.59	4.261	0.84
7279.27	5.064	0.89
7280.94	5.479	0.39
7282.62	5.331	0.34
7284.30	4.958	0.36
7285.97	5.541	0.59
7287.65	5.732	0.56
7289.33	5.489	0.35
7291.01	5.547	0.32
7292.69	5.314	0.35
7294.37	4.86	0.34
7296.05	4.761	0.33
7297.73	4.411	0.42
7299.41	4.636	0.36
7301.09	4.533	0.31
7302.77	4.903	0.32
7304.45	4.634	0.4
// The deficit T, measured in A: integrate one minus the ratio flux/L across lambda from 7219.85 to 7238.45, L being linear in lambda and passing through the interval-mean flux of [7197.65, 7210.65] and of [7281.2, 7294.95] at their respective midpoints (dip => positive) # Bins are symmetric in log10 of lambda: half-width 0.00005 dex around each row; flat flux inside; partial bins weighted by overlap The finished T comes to -1.4 A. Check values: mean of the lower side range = 4.7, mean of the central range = 5.27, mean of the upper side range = 5.36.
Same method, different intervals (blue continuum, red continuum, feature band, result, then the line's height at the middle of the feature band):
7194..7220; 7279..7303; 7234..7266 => -2.49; 4.97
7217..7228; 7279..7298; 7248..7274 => -1.16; 5.23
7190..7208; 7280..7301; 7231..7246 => -1.15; 4.84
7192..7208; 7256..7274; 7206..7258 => -1.58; 5.05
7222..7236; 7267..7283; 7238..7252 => 0.01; 5.28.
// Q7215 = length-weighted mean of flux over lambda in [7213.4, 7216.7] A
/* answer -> 5.24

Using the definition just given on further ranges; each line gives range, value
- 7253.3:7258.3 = 5.6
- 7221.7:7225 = 5.32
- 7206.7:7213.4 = 4.77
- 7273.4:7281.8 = 5.1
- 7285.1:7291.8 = 5.58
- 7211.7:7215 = 5.18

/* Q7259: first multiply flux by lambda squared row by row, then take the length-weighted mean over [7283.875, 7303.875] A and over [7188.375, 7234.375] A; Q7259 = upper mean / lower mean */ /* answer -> 1.05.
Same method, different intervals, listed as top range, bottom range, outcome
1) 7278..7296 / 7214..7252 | 1.02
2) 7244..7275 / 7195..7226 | 1.11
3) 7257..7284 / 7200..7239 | 1.06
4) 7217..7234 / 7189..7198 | 1.19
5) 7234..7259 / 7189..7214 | 1.16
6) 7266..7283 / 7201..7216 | 1.10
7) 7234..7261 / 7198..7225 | 1.08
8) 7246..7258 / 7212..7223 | 1.06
